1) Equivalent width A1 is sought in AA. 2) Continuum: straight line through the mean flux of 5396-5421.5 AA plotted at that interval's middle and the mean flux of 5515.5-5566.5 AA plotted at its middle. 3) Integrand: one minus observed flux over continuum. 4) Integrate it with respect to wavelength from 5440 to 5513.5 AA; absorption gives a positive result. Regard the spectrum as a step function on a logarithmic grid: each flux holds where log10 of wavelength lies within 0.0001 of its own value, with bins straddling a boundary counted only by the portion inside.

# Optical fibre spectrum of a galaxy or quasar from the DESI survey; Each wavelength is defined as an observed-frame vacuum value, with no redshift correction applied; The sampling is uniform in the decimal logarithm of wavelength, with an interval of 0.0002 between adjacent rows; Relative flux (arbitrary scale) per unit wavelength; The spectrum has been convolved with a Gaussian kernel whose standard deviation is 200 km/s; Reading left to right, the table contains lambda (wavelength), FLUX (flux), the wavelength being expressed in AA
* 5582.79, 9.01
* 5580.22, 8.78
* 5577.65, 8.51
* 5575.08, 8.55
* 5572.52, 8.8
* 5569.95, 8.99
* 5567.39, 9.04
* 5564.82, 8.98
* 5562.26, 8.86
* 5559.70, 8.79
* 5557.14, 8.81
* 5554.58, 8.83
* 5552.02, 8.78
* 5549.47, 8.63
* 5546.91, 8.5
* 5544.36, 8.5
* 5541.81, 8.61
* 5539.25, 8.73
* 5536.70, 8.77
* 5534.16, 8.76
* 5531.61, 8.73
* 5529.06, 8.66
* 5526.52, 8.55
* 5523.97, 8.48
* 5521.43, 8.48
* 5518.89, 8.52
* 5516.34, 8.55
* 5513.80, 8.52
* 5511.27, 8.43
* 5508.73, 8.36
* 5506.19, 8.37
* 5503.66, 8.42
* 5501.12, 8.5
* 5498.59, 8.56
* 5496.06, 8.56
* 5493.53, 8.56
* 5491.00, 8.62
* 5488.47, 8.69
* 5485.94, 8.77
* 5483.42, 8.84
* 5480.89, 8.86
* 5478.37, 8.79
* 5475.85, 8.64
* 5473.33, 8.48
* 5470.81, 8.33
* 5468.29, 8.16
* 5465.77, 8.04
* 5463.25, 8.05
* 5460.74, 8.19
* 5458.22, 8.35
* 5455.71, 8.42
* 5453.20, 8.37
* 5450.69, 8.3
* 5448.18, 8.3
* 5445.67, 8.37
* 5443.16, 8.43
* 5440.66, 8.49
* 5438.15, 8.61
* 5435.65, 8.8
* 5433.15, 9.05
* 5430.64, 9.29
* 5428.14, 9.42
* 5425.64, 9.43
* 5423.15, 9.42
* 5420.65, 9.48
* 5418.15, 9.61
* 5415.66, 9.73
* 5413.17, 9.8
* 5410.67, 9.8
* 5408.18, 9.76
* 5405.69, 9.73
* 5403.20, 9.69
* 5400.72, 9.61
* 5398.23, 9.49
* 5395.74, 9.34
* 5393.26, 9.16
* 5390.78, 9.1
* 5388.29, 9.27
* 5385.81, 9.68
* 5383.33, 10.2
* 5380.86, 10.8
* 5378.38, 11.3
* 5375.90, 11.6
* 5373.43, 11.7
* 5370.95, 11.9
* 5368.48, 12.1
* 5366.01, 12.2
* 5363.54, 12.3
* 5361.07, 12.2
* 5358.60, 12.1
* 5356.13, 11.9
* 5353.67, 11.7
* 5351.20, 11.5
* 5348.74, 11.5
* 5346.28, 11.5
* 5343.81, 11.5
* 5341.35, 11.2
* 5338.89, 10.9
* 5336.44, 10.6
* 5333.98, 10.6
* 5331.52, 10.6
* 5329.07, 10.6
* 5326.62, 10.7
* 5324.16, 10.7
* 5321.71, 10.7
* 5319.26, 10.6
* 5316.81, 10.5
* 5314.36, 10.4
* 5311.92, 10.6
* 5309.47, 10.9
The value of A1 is 5.57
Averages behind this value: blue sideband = 9.66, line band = 8.46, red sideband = 8.68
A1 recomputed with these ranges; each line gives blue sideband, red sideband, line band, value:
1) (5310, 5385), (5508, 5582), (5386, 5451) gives 6.8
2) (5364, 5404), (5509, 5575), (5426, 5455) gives 3.4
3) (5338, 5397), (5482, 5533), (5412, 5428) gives 0.9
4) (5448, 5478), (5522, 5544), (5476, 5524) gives -0.5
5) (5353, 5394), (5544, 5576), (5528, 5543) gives 0.6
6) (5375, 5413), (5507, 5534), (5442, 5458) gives 1.6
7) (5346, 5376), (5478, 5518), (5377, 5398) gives 2.6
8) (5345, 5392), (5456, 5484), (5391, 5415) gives 1.7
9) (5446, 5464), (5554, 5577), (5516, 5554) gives 0.3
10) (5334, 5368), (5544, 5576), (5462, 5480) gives 2.9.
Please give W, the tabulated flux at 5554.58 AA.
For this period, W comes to 8.83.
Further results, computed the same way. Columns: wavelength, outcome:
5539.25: 8.73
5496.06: 8.56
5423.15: 9.42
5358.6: 12.1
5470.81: 8.33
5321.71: 10.7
